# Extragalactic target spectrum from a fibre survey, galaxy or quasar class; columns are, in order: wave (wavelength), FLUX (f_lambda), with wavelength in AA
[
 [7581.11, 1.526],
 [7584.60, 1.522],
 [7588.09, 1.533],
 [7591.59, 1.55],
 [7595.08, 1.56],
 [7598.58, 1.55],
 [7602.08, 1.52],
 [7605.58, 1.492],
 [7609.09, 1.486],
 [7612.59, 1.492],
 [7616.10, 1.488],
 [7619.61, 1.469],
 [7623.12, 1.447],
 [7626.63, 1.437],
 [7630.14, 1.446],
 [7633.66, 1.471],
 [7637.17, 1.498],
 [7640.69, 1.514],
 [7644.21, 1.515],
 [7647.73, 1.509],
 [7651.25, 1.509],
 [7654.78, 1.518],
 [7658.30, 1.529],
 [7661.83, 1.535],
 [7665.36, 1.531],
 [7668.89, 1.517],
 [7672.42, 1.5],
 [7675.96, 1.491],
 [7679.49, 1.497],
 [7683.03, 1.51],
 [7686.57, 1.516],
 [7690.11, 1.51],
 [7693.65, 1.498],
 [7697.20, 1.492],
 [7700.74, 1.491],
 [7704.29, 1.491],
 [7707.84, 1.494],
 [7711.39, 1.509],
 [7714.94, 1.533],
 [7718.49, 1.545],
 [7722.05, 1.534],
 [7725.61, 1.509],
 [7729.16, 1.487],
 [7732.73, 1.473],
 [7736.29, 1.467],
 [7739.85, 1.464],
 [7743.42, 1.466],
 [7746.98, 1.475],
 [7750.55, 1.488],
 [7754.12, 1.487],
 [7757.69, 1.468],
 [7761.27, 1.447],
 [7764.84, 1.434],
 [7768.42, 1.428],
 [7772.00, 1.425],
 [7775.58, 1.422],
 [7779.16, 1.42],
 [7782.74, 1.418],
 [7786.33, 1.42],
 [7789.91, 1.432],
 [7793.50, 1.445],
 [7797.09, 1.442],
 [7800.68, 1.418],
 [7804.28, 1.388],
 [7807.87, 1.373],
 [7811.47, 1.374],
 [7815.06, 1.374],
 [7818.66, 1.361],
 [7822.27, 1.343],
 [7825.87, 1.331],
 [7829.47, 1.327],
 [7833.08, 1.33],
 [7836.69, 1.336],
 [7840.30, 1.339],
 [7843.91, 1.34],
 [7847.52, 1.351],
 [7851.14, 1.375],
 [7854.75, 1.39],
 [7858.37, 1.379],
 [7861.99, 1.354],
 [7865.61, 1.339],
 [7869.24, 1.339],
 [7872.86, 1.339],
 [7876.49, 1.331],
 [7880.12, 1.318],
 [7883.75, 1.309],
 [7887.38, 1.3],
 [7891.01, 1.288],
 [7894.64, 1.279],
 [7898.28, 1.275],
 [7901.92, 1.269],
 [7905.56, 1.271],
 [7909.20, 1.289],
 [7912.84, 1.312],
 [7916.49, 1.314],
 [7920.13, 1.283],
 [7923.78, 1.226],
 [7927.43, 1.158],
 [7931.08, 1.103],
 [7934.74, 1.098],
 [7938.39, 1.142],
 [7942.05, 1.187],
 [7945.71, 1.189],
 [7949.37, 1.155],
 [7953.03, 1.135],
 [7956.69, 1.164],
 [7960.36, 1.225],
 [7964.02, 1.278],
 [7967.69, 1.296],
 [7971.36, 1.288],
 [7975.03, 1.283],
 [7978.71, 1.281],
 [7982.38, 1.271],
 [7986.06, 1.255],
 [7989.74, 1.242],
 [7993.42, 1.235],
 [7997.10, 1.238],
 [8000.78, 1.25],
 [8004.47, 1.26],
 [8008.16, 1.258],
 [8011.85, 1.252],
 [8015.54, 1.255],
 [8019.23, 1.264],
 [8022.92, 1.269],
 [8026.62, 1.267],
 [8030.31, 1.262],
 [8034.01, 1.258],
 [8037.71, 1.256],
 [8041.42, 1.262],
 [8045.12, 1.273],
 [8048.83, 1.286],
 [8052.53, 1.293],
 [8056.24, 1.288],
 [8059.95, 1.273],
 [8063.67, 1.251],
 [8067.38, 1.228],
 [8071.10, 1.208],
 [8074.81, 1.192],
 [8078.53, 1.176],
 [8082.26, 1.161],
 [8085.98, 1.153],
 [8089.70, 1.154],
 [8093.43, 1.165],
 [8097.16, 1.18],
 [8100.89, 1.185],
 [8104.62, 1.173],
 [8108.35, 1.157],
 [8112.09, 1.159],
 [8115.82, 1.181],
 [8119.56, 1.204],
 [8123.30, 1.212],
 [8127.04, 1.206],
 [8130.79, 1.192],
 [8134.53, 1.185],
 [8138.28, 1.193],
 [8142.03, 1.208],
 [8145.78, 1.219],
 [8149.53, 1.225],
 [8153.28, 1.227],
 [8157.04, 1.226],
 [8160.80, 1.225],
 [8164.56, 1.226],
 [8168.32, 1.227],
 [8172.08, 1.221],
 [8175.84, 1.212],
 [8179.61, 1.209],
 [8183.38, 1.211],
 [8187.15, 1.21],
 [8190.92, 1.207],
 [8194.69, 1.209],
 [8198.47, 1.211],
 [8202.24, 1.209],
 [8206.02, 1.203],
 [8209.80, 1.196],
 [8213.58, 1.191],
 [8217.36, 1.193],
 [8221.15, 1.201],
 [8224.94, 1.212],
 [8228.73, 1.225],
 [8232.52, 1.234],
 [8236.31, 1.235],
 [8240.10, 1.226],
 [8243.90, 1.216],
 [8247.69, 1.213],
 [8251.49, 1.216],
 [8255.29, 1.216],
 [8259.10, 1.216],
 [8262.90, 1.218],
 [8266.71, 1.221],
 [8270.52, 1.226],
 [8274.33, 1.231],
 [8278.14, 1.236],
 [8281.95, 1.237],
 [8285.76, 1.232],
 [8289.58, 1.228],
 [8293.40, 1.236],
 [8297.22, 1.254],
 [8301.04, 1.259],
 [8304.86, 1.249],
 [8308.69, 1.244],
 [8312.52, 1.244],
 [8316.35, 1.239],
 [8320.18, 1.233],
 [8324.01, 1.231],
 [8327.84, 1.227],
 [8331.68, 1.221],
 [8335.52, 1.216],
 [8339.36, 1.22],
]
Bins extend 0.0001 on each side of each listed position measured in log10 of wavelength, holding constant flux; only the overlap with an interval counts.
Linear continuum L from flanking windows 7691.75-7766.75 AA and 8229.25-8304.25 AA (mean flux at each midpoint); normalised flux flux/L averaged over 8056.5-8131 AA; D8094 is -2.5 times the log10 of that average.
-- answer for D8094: 0.10 mag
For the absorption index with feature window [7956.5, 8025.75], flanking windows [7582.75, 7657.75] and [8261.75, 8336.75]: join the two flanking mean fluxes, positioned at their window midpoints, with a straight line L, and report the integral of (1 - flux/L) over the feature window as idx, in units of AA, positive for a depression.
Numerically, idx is 5.0 AA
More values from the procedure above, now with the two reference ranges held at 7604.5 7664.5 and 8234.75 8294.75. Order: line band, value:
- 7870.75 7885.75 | 0.70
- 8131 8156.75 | 1.35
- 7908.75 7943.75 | 4.10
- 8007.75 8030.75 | 1.18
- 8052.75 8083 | 1.86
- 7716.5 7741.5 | -0.78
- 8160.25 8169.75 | 0.31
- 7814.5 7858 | 1.75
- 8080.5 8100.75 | 2.09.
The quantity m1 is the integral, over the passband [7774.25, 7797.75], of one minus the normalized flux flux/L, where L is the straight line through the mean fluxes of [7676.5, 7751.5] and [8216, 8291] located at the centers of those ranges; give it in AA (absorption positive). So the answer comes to 0.5 AA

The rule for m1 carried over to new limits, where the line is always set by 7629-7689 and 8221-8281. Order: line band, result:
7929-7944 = 2.62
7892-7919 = 1.97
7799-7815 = 0.55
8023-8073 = 2.19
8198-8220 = 0.75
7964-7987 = 1.27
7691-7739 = -0.69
